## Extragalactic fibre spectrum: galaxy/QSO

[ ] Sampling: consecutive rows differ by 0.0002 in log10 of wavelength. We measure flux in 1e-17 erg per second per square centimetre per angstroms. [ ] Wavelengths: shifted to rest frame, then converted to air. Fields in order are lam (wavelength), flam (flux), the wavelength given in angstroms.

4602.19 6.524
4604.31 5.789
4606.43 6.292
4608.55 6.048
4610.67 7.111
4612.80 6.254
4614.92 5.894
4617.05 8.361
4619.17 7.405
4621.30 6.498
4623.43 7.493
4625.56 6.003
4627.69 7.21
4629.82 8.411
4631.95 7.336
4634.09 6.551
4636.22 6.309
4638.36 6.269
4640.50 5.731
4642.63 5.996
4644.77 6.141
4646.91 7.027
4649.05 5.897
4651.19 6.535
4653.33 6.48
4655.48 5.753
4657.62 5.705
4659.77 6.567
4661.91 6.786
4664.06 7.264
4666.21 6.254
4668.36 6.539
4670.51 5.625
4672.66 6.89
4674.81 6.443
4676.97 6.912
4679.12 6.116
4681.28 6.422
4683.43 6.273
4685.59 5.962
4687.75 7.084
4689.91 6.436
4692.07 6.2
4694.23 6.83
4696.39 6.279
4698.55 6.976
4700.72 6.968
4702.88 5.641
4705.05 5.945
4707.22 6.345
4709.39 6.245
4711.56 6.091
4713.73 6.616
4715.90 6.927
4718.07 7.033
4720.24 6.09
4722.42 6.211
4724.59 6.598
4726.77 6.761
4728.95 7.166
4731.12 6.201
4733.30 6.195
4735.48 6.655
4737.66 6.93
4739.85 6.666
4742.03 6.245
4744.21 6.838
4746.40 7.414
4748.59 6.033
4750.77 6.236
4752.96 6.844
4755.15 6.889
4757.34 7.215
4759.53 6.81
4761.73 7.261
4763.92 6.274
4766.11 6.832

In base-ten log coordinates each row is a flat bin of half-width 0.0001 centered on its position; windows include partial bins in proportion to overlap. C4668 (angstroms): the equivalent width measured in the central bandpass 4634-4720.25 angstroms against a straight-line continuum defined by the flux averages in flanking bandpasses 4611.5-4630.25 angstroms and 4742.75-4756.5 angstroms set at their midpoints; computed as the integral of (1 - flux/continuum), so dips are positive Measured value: 6.0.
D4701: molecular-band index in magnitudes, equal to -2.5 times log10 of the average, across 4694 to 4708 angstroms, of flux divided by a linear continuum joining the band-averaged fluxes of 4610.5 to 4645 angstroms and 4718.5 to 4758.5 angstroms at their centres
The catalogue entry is 0.05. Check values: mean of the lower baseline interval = 6.77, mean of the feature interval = 6.4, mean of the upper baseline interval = 6.63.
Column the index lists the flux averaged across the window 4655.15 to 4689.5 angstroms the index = 6.43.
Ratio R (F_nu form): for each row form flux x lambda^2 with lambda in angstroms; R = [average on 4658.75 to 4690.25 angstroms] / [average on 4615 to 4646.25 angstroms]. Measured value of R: 0.97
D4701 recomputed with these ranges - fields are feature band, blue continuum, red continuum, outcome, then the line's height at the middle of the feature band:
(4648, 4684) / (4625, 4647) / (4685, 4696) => 0.03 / 6.57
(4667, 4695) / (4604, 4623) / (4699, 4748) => 0.03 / 6.6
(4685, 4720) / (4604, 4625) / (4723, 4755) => 0.03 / 6.66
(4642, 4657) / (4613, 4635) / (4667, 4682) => 0.08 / 6.75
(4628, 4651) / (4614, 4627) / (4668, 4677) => 0.03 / 6.77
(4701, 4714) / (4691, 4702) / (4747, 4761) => 0.08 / 6.65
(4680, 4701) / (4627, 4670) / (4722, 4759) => 0.01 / 6.59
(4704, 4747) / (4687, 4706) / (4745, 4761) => 0.01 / 6.64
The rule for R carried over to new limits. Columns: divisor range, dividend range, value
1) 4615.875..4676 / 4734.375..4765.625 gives 1.06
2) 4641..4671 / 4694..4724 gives 1.04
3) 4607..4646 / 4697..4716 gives 0.98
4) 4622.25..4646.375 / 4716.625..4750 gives 1.03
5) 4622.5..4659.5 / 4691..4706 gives 1.01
